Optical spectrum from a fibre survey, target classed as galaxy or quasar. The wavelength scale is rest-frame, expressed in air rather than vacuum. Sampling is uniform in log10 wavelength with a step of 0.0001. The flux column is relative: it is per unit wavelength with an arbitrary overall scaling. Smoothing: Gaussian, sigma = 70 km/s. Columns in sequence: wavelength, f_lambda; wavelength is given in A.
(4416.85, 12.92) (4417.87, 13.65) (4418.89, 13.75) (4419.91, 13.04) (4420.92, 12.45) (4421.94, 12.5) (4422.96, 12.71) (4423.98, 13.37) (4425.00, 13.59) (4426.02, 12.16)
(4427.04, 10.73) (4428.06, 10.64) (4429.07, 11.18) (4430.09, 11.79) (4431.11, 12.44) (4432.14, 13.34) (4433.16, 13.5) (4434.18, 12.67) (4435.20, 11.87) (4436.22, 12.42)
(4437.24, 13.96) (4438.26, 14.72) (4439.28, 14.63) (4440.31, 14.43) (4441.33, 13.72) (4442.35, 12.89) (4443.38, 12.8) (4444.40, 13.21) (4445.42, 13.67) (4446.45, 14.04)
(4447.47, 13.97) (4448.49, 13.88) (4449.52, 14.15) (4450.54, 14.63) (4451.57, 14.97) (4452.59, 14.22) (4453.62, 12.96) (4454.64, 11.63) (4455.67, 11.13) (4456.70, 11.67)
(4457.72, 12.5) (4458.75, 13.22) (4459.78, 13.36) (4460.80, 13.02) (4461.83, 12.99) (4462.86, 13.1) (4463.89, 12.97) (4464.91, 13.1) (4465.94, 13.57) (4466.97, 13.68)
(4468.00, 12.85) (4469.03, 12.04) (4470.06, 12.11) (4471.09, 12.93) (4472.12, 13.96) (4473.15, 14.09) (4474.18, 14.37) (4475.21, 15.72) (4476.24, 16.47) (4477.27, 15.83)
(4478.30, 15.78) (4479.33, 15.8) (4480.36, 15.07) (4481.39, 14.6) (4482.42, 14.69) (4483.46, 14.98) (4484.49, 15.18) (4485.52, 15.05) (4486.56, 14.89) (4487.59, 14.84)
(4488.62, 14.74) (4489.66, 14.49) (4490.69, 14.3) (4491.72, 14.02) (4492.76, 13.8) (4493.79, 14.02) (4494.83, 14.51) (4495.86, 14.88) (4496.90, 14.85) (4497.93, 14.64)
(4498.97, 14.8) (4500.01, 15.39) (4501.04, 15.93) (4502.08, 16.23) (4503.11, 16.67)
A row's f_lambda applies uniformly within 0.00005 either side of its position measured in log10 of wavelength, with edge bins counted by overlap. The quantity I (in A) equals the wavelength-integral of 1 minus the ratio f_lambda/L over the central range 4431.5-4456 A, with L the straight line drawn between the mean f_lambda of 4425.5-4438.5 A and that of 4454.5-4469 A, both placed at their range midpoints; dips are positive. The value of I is -1.9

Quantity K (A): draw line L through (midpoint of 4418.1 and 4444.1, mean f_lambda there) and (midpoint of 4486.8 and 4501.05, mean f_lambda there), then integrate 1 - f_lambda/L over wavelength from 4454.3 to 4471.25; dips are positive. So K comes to 1.3 A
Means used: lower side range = 12.9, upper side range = 14.6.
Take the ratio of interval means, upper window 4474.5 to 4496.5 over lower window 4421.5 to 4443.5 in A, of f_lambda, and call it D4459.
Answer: 1.16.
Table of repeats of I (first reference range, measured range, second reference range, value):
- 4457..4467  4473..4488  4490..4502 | -1.31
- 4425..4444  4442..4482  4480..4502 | 0.26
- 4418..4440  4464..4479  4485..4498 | -0.05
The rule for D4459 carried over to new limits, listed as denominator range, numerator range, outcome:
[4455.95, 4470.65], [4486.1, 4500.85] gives 1.14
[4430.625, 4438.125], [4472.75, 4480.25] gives 1.19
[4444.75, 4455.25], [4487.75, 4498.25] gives 1.05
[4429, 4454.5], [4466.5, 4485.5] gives 1.08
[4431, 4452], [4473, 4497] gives 1.09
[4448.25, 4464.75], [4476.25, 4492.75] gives 1.14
